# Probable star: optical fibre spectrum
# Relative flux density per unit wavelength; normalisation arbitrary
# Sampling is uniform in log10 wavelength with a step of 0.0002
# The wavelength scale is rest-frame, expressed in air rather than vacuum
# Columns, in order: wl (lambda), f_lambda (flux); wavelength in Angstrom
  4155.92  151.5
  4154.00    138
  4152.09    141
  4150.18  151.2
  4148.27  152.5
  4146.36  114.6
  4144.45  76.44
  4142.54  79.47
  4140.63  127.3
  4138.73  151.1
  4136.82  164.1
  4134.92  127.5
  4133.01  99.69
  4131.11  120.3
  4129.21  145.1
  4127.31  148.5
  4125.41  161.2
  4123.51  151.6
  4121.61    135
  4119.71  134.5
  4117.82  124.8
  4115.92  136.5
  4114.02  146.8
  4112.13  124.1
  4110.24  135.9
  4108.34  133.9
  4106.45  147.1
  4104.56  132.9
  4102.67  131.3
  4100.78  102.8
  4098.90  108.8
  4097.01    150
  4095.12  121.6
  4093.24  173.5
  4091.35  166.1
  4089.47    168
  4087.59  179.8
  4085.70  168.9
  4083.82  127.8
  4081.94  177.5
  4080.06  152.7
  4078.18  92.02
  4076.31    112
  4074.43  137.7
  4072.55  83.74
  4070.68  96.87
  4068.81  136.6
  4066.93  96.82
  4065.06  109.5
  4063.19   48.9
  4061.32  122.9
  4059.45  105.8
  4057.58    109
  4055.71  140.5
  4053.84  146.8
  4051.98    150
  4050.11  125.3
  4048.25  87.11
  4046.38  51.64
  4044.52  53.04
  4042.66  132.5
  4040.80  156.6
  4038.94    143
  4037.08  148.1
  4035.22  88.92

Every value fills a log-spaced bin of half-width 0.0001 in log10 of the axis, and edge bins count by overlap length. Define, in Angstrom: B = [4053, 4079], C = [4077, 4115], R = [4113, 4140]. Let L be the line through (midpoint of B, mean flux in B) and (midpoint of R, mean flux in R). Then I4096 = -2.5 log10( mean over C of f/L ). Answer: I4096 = -0.15 mag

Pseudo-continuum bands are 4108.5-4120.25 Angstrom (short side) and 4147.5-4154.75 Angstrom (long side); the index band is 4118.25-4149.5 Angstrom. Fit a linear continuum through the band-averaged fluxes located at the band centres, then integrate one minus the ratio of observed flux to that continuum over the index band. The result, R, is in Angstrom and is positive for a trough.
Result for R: 2.1 Angstrom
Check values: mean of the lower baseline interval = 134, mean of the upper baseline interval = 146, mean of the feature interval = 131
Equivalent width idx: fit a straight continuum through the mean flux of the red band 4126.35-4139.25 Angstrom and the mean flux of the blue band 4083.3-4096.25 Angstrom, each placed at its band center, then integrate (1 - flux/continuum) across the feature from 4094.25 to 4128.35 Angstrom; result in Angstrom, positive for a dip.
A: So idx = 2.8 Angstrom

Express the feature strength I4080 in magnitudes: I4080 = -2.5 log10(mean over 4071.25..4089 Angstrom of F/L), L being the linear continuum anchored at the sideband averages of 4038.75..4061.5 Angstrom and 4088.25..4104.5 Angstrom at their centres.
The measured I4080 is -0.04 mag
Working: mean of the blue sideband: 116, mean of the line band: 137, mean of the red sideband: 141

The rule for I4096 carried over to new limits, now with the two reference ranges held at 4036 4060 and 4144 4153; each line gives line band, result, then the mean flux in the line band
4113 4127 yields -0.12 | 142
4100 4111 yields -0.05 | 131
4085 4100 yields -0.23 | 154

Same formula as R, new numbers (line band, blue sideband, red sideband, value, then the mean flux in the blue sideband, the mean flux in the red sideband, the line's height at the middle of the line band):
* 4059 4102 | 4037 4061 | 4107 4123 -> -0.6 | 118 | 135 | 126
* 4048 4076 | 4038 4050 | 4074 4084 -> 1.3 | 105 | 134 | 120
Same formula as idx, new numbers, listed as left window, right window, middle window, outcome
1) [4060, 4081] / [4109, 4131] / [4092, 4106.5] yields -0.8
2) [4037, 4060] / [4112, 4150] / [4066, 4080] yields 1.3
